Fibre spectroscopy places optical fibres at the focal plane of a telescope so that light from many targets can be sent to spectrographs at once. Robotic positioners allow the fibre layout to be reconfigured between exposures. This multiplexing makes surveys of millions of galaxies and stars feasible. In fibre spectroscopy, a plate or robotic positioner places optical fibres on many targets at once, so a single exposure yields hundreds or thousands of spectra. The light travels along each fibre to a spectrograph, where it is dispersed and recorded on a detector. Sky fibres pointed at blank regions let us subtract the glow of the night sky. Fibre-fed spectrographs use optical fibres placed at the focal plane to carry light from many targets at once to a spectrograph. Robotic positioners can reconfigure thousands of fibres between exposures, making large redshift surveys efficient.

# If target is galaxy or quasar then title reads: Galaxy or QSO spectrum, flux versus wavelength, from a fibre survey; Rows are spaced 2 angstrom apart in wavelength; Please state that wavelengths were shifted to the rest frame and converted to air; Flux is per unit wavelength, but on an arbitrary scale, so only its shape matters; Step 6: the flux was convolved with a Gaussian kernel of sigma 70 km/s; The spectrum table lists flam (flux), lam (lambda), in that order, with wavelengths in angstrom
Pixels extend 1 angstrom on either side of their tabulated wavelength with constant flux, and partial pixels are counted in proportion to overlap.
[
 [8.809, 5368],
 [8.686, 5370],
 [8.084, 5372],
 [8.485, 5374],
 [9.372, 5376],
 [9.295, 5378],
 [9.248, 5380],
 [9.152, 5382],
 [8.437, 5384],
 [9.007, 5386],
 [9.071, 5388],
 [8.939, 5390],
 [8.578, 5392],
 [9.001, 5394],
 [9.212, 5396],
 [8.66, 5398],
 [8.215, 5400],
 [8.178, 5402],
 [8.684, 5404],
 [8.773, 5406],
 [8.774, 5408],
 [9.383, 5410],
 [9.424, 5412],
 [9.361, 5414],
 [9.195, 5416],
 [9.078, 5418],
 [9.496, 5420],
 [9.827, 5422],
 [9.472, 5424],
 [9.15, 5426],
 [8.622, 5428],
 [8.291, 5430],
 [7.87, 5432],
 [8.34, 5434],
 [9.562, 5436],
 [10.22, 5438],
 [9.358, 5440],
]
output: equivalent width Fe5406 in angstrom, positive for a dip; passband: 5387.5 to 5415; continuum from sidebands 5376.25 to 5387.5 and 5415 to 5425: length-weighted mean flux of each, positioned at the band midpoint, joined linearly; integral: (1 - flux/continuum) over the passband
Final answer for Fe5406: 1.1 angstrom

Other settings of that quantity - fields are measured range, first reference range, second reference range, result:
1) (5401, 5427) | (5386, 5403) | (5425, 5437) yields -1.3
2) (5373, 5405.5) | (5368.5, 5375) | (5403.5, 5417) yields -0.4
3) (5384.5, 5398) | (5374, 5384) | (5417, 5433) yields 0.2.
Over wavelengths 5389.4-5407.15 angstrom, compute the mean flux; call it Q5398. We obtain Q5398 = 8.69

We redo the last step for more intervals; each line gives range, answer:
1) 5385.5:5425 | 9.02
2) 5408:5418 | 9.26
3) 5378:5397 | 8.98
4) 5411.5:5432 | 9.12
